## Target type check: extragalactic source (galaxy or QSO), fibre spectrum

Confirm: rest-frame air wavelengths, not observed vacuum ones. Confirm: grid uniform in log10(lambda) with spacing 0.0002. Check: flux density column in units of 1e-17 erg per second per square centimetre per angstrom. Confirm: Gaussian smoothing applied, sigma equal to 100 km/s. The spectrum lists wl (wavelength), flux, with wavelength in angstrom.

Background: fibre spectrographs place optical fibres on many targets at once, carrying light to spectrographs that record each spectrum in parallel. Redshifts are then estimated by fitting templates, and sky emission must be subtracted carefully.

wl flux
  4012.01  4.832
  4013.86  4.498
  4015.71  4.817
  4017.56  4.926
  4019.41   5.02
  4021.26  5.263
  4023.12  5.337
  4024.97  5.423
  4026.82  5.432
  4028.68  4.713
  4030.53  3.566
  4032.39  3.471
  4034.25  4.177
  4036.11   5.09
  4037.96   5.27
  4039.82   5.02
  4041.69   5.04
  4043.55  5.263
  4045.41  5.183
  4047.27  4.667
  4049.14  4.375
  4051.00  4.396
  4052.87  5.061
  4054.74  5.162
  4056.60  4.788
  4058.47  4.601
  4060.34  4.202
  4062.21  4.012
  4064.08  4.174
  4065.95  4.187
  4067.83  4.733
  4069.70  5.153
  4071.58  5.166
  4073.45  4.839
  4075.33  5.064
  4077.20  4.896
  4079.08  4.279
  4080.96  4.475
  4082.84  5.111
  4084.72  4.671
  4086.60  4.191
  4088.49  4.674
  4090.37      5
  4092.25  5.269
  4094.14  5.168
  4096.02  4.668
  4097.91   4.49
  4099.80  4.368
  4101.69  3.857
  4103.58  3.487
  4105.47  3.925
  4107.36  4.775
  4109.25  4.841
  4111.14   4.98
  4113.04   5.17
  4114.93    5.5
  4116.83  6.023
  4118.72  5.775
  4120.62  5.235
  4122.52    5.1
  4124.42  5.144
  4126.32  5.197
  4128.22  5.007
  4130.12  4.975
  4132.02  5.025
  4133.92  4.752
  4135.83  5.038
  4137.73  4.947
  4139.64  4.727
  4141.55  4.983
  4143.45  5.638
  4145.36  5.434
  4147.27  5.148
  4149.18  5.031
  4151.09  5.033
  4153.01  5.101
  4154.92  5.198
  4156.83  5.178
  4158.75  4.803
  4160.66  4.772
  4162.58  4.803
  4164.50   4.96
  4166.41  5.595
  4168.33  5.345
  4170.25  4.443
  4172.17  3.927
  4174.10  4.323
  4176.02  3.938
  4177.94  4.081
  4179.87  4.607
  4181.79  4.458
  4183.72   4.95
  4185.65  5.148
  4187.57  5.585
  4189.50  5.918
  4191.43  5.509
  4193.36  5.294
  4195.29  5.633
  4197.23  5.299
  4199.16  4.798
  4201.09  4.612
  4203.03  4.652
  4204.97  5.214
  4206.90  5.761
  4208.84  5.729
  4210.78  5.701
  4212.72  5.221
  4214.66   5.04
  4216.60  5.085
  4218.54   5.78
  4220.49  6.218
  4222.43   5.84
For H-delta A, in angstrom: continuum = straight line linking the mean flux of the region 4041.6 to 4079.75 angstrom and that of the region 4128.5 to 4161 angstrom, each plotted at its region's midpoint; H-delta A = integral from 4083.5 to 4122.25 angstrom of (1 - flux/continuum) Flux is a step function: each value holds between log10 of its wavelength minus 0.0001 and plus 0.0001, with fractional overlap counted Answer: 0.6 angstrom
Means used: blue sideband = 4.72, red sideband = 5.05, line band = 4.81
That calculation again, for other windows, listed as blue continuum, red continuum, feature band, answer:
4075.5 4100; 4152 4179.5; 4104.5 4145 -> -3.0 angstrom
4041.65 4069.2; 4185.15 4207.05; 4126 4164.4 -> 0.1 angstrom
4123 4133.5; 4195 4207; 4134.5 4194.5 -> 1.1 angstrom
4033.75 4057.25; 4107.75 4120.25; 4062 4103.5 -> 4.0 angstrom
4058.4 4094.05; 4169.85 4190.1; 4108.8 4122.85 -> -2.1 angstrom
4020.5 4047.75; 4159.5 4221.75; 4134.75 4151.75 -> -0.3 angstrom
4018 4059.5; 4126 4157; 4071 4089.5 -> 0.8 angstrom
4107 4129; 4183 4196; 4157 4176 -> 2.2 angstrom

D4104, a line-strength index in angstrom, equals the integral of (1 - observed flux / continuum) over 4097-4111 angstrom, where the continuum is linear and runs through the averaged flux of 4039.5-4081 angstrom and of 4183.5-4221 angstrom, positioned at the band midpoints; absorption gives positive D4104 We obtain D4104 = 1.8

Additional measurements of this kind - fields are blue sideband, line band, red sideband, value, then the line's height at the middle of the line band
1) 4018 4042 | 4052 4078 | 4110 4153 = 1.2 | 4.95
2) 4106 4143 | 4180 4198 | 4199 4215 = -0.3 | 5.19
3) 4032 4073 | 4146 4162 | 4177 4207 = -0.2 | 4.98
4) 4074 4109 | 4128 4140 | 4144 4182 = -0.5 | 4.73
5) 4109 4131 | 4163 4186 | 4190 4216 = 2.8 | 5.27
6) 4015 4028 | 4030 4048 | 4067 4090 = 1.2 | 5.05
